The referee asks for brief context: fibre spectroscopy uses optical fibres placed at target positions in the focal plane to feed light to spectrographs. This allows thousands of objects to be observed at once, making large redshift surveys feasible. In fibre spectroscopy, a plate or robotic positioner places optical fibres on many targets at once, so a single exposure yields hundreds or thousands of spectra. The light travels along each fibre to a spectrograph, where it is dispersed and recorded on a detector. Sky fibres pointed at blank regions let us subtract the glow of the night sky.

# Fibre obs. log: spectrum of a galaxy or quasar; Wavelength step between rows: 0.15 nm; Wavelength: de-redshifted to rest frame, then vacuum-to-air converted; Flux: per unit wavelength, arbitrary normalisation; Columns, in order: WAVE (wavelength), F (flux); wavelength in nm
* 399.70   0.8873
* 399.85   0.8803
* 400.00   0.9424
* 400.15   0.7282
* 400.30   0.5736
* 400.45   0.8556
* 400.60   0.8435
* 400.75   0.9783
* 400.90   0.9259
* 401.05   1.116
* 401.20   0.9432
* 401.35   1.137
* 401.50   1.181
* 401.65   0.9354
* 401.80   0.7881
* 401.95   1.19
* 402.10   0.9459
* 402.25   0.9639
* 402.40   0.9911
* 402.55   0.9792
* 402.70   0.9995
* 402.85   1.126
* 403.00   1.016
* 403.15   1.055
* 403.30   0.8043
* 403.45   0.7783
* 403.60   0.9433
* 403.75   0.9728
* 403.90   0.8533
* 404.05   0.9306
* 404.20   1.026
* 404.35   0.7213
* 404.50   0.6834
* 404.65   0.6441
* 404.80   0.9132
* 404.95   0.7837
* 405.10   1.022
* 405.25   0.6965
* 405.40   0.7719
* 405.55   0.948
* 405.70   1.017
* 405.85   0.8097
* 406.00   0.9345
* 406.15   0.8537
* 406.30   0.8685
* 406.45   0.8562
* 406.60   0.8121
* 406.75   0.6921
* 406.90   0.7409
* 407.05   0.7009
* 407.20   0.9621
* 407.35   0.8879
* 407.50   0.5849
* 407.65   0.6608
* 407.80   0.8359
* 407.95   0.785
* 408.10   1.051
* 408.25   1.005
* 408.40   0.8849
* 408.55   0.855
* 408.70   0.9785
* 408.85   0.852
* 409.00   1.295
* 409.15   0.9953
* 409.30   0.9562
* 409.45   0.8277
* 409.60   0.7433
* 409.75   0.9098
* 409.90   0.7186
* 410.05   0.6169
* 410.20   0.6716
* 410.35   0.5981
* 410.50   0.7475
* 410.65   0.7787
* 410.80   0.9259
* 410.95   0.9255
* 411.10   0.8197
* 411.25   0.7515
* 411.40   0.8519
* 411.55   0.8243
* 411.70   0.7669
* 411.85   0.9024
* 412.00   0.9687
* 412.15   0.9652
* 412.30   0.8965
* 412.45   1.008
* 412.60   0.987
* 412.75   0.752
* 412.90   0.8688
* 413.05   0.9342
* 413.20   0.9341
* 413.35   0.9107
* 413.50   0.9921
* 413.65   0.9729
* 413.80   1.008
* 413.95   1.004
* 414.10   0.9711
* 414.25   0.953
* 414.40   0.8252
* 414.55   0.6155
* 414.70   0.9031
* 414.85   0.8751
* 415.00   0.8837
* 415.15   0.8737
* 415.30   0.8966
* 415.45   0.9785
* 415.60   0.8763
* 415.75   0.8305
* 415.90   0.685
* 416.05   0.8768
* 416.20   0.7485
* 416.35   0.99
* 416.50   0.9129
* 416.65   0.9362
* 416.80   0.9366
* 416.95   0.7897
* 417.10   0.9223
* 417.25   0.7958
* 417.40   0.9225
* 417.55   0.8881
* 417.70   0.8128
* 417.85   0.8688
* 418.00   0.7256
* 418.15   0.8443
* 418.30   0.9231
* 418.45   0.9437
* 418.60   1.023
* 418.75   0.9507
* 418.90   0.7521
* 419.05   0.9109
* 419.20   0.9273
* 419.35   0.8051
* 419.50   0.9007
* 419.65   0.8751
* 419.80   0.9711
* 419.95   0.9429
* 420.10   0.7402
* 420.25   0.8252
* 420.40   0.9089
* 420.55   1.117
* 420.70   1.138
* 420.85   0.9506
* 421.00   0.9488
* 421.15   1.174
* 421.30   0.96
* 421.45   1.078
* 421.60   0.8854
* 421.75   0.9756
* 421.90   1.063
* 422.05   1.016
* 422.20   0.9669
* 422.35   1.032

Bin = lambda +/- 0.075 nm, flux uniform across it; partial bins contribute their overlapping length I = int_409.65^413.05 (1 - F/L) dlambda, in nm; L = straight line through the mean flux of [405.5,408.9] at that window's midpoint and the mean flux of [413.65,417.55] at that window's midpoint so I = 0.14 nm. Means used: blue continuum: 0.85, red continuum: 0.882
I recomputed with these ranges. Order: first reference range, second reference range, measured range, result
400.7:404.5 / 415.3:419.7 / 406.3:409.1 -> 0.23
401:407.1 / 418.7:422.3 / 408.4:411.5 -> 0.27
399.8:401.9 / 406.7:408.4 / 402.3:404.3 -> -0.17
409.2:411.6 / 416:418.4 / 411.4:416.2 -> -0.35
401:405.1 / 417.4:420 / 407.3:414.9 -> 0.36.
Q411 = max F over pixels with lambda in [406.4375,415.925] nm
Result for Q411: 1.295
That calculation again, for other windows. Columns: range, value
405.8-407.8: 0.9621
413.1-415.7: 1.008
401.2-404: 1.19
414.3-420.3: 1.023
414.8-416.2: 0.9785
